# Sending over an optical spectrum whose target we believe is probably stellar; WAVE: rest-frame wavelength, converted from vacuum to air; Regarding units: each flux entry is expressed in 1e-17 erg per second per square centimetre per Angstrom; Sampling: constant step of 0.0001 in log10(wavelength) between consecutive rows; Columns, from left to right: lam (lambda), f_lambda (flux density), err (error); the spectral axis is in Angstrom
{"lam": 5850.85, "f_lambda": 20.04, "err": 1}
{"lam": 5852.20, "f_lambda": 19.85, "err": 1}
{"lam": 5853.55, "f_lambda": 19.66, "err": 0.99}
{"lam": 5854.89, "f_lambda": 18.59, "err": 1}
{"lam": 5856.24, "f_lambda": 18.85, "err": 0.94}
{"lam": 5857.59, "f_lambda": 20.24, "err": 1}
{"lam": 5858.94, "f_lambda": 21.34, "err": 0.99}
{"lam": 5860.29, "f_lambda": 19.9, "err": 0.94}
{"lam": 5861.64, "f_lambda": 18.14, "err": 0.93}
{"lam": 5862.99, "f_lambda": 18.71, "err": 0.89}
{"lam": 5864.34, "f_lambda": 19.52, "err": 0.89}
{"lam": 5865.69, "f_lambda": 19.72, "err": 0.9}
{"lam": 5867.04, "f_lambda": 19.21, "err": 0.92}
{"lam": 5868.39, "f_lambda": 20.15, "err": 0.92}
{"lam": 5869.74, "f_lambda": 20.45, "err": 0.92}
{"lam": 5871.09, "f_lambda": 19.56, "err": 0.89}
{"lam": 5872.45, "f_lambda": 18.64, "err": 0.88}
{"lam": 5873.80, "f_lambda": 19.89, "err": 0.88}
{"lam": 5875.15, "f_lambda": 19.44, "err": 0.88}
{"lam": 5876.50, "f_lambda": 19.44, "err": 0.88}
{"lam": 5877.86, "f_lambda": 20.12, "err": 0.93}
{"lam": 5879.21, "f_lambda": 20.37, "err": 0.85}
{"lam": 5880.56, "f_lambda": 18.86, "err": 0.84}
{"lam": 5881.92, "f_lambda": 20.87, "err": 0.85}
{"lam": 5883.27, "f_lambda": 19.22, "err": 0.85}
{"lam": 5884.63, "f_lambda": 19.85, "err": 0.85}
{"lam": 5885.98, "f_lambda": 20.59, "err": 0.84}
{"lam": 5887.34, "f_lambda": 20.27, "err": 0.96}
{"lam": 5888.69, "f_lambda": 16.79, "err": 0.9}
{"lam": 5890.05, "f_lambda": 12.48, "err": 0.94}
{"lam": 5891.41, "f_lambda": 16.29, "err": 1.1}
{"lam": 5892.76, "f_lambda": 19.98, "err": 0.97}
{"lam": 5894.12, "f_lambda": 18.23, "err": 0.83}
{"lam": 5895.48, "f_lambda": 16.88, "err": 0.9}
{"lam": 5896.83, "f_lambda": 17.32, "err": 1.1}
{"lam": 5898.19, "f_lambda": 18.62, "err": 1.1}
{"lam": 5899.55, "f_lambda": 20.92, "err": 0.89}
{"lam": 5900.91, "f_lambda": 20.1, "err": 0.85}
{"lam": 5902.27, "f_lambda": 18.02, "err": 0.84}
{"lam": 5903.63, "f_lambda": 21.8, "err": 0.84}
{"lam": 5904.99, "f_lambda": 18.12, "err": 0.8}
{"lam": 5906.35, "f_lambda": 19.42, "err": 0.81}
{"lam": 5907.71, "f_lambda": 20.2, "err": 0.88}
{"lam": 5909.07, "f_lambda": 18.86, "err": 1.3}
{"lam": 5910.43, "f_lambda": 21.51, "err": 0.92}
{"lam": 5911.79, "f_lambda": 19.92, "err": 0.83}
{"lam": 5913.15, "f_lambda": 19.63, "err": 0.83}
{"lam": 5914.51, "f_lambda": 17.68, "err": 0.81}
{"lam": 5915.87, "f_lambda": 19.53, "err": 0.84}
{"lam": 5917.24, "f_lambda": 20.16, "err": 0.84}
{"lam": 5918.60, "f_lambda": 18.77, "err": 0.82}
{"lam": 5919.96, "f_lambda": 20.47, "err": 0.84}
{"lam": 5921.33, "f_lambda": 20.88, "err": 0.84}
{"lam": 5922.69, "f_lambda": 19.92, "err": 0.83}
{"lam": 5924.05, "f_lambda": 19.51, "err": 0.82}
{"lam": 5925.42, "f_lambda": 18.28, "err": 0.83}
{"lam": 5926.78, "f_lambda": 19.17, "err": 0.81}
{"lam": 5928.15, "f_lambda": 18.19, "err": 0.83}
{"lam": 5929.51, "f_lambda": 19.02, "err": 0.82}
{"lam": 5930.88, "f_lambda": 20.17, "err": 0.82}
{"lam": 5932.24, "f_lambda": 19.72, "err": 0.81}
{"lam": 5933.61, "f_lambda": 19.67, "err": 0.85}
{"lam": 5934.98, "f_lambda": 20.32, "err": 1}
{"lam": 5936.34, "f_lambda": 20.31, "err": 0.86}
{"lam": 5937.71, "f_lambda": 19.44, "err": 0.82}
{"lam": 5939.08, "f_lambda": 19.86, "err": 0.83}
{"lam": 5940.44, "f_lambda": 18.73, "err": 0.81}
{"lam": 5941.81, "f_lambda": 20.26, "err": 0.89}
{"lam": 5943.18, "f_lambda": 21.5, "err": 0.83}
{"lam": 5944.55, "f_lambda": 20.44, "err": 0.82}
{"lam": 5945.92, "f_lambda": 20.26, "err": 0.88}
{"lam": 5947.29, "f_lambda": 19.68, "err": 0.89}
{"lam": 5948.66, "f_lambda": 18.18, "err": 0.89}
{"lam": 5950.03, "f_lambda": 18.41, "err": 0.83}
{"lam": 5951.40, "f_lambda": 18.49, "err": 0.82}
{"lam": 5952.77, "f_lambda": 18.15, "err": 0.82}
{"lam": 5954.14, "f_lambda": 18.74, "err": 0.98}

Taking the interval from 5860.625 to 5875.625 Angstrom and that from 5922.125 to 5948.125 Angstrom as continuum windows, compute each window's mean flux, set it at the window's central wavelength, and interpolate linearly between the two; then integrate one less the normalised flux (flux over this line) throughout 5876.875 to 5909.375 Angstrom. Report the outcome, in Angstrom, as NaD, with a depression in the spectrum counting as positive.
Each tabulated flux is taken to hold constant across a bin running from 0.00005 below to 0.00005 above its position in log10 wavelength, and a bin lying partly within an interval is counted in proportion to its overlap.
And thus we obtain 1.0 Angstrom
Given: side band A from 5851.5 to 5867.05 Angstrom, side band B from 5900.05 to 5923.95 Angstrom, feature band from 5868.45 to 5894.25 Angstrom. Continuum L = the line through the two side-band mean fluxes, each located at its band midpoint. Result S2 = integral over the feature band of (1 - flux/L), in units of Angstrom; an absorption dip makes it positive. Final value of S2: 0.7 Angstrom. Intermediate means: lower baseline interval 19.5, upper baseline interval 19.7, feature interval 19.1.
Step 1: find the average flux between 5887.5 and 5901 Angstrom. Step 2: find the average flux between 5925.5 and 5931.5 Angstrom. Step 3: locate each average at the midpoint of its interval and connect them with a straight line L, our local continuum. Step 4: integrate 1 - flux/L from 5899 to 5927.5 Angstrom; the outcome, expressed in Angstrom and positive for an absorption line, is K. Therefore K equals -1.84 Angstrom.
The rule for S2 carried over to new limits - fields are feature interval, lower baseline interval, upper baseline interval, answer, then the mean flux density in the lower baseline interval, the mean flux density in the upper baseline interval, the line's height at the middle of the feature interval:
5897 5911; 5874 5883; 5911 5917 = -0.15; 19.8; 19.3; 19.5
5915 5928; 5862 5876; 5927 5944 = 0.10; 19.5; 19.8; 19.7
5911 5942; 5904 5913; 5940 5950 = 0.35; 19.7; 19.8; 19.8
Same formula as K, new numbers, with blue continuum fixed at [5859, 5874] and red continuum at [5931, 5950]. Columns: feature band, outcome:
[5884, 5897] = 1.1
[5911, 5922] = 0.0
